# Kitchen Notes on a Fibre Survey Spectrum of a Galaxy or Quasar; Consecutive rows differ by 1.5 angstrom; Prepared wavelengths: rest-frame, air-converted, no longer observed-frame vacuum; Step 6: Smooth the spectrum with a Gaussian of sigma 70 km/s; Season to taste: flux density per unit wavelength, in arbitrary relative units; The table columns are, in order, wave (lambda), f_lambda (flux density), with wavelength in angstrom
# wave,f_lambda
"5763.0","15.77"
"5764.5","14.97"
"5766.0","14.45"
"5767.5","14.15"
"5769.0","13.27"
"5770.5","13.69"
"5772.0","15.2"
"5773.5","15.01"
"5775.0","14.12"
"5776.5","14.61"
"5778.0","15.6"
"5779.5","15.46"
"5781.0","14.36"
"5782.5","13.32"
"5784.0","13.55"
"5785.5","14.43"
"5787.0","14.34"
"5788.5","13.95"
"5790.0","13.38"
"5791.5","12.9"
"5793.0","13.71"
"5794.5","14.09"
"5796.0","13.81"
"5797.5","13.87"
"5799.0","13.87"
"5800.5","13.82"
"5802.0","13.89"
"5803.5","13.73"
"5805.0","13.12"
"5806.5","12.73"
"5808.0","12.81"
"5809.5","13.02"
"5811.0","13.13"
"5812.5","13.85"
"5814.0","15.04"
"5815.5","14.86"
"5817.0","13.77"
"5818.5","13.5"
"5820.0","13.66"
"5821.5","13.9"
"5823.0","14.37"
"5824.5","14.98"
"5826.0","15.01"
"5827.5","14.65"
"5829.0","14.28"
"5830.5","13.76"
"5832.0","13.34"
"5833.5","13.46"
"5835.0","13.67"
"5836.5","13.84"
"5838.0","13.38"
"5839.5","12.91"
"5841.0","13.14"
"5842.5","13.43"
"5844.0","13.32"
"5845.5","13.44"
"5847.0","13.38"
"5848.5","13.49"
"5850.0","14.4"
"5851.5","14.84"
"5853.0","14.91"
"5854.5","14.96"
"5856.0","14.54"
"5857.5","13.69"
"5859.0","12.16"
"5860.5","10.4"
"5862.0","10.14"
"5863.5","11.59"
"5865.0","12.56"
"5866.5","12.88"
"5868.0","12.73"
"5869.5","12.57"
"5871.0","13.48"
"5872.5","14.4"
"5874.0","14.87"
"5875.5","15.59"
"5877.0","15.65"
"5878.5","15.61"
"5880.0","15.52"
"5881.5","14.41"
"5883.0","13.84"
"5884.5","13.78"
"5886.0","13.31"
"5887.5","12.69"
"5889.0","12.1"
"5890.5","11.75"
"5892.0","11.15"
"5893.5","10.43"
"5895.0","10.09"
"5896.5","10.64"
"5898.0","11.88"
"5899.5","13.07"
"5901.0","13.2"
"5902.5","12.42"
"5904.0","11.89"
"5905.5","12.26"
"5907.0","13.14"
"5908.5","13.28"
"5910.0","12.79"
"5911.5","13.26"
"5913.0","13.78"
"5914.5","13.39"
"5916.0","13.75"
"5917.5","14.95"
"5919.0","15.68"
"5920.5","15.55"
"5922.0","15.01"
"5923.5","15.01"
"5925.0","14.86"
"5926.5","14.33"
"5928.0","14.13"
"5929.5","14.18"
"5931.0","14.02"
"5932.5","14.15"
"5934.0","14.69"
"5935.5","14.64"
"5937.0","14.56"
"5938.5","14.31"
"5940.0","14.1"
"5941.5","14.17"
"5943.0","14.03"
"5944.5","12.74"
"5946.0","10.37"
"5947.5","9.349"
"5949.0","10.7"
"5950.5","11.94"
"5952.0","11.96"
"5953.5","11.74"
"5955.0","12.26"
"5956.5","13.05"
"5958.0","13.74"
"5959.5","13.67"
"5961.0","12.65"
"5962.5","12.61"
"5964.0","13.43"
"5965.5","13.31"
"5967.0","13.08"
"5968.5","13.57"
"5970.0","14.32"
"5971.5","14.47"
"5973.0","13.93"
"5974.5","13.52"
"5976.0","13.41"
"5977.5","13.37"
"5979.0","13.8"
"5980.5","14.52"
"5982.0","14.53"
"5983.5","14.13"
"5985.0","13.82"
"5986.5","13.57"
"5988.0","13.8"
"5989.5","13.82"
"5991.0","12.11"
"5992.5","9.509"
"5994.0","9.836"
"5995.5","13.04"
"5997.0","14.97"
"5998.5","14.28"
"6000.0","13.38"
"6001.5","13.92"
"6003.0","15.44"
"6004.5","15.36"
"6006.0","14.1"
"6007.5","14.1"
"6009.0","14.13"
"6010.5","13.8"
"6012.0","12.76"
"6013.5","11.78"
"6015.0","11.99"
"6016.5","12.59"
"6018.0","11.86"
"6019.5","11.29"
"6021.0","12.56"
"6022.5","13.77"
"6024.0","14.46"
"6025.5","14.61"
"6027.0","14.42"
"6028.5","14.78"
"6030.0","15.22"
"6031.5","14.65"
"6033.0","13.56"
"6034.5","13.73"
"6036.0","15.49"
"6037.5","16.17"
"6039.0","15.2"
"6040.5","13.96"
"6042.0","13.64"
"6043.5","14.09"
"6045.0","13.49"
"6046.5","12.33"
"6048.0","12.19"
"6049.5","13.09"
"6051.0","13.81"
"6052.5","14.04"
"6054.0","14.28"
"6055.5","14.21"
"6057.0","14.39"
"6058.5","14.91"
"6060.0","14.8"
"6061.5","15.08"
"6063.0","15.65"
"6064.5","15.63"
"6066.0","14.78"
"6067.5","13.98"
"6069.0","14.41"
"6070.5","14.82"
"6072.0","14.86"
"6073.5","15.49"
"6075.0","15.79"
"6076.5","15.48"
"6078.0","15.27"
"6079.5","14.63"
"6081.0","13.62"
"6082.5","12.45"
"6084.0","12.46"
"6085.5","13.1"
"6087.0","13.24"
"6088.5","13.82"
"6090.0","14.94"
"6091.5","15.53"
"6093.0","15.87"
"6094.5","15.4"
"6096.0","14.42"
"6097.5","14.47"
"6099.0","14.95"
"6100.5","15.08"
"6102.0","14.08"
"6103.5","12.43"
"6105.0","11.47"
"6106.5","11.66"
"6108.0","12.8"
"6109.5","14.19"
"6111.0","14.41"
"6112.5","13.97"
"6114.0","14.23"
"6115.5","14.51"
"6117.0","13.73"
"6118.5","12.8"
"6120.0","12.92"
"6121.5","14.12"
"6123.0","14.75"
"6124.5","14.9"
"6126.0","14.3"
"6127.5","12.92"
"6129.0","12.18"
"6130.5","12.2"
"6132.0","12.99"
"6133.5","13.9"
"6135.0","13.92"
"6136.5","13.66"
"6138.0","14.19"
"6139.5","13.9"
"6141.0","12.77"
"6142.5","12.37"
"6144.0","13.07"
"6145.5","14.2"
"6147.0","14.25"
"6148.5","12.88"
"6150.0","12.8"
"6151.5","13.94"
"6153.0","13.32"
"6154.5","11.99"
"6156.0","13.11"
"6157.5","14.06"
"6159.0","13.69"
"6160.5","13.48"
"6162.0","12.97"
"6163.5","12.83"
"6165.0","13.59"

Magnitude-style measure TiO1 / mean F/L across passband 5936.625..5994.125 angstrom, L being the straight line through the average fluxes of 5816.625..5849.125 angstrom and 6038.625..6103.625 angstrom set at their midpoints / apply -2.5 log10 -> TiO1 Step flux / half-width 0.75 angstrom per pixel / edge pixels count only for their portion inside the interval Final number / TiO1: 0.08 mag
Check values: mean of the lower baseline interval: 13.8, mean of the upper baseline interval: 14.3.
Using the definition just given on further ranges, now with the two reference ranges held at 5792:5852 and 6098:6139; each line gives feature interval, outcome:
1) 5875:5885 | -0.09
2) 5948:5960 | 0.12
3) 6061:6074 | -0.10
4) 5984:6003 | 0.05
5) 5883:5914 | 0.11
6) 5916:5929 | -0.09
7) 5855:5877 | 0.05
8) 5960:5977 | 0.02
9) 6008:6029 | 0.04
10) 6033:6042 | -0.08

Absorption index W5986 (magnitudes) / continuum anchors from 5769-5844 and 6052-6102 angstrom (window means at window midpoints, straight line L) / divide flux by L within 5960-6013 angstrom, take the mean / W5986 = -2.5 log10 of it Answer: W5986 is 0.06 mag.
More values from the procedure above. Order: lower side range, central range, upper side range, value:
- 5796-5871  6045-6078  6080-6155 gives -0.07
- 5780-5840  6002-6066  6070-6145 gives -0.01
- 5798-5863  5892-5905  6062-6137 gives 0.18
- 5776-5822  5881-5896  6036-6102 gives 0.15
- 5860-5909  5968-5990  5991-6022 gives -0.08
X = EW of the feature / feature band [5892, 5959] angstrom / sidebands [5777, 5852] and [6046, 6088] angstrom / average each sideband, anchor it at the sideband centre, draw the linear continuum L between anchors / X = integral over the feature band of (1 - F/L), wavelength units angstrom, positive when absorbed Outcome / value 4.2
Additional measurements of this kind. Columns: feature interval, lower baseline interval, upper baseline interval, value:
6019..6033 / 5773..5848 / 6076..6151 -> -0.21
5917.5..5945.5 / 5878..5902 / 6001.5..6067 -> -2.94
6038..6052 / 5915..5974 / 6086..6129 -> 0.22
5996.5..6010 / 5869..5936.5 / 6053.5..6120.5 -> -0.42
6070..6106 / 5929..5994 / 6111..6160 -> -2.29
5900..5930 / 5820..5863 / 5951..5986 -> -0.73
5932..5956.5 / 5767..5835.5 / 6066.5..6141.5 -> 1.97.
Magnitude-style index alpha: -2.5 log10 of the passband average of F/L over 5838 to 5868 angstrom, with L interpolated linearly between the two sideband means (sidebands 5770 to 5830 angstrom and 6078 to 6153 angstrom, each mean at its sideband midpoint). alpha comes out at 0.07 mag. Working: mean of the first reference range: 14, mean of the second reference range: 13.7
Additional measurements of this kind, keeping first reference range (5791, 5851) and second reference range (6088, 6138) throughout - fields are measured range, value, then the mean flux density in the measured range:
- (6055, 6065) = -0.08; 15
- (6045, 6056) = 0.03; 13.4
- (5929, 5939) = -0.04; 14.4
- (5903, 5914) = 0.07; 12.9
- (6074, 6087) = -0.02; 14.1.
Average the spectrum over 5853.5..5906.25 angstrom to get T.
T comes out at 12.9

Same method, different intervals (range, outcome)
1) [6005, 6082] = 14.1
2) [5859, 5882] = 13.4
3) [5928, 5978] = 13.2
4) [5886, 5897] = 11.4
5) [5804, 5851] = 13.7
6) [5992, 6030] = 13.4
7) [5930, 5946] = 14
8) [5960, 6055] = 13.6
